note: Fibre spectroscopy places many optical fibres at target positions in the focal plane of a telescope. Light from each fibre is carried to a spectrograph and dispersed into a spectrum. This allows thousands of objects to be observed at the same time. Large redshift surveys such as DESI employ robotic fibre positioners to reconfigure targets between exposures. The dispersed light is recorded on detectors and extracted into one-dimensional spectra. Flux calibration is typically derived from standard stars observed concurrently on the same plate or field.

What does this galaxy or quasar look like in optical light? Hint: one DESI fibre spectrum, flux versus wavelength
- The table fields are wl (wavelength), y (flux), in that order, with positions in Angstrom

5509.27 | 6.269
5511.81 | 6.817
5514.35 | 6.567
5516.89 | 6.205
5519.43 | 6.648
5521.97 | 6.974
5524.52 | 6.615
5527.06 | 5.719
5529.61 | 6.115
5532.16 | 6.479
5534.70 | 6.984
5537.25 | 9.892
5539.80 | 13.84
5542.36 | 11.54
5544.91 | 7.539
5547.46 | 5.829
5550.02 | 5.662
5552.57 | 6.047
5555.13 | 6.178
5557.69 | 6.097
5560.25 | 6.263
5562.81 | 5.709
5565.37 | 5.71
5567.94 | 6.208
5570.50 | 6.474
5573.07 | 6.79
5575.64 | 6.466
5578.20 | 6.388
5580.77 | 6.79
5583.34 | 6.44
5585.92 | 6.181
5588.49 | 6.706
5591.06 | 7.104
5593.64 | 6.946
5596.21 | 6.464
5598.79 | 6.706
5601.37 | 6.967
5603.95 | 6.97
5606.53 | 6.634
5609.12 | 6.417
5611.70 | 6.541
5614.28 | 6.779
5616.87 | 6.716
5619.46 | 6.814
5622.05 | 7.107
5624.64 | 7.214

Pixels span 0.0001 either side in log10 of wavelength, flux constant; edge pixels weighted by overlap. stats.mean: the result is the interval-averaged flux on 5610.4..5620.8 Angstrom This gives 6.71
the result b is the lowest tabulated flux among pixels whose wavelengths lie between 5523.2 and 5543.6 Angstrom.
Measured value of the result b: 5.719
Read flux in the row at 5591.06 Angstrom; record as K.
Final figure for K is 7.104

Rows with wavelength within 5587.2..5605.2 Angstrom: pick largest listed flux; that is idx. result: 7.104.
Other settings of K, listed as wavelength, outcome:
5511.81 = 6.817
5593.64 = 6.946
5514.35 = 6.567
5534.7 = 6.984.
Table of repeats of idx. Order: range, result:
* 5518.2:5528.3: 6.974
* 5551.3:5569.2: 6.263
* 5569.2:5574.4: 6.79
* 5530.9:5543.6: 13.84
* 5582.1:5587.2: 6.44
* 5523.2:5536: 6.984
